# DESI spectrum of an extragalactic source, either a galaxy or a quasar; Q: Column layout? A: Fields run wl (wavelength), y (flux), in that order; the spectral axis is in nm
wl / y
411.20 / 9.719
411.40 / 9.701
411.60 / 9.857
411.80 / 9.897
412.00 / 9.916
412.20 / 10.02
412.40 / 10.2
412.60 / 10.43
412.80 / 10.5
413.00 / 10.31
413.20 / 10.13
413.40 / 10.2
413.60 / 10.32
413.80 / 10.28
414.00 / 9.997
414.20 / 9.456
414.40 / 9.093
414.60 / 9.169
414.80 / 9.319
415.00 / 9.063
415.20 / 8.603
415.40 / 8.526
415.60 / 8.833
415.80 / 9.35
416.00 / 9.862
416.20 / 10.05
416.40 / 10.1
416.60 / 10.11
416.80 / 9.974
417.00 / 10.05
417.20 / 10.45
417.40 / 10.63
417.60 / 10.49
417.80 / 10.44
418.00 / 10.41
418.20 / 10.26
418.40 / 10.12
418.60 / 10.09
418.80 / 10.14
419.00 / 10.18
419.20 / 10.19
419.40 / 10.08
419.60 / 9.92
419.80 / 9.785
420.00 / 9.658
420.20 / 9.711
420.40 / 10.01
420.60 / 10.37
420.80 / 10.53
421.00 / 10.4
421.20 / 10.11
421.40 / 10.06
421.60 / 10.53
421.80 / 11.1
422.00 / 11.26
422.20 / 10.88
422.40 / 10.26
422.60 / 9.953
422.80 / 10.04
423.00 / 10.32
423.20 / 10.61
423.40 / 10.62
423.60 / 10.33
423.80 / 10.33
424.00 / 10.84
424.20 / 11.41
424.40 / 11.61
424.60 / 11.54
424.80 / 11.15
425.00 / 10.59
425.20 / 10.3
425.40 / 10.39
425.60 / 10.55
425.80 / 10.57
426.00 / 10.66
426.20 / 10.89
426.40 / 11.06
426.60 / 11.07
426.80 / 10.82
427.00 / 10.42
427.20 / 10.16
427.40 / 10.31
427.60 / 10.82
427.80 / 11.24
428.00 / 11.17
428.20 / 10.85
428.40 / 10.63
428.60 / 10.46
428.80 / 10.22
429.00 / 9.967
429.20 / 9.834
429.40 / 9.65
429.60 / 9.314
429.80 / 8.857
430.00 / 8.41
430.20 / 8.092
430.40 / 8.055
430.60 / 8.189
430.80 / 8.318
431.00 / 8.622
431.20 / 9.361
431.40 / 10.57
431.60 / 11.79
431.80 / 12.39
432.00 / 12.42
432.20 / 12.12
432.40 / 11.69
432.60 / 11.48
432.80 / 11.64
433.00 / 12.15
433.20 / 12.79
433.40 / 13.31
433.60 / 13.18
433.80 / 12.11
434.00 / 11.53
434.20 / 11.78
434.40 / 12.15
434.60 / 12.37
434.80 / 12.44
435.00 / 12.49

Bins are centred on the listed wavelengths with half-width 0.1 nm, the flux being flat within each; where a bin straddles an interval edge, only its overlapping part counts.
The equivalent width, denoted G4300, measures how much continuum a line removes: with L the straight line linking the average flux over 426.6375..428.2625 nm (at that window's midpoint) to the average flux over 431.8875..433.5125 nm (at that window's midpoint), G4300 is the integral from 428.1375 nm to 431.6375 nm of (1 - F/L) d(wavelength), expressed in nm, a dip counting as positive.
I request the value 0.60 nm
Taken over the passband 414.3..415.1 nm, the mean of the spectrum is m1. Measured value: 9.16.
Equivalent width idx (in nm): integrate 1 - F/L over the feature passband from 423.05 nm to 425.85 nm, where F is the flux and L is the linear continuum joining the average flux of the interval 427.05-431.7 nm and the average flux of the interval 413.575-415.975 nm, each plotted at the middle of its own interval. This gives -0.33 nm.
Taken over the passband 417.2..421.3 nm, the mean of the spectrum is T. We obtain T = 10.2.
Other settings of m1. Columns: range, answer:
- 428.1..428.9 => 10.5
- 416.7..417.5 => 10.3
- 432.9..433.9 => 12.7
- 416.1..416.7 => 10.1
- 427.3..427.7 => 10.6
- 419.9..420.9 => 10.1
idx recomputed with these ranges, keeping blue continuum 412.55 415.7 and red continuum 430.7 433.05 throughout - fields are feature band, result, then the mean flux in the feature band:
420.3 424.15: -0.07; 10.5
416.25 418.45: -0.09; 10.3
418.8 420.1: 0.01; 9.98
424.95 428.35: -0.03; 10.7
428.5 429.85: 0.13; 9.79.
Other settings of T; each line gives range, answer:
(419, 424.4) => 10.4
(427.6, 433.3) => 10.4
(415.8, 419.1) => 10.2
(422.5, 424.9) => 10.7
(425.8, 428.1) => 10.8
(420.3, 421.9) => 10.4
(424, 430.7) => 10.3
